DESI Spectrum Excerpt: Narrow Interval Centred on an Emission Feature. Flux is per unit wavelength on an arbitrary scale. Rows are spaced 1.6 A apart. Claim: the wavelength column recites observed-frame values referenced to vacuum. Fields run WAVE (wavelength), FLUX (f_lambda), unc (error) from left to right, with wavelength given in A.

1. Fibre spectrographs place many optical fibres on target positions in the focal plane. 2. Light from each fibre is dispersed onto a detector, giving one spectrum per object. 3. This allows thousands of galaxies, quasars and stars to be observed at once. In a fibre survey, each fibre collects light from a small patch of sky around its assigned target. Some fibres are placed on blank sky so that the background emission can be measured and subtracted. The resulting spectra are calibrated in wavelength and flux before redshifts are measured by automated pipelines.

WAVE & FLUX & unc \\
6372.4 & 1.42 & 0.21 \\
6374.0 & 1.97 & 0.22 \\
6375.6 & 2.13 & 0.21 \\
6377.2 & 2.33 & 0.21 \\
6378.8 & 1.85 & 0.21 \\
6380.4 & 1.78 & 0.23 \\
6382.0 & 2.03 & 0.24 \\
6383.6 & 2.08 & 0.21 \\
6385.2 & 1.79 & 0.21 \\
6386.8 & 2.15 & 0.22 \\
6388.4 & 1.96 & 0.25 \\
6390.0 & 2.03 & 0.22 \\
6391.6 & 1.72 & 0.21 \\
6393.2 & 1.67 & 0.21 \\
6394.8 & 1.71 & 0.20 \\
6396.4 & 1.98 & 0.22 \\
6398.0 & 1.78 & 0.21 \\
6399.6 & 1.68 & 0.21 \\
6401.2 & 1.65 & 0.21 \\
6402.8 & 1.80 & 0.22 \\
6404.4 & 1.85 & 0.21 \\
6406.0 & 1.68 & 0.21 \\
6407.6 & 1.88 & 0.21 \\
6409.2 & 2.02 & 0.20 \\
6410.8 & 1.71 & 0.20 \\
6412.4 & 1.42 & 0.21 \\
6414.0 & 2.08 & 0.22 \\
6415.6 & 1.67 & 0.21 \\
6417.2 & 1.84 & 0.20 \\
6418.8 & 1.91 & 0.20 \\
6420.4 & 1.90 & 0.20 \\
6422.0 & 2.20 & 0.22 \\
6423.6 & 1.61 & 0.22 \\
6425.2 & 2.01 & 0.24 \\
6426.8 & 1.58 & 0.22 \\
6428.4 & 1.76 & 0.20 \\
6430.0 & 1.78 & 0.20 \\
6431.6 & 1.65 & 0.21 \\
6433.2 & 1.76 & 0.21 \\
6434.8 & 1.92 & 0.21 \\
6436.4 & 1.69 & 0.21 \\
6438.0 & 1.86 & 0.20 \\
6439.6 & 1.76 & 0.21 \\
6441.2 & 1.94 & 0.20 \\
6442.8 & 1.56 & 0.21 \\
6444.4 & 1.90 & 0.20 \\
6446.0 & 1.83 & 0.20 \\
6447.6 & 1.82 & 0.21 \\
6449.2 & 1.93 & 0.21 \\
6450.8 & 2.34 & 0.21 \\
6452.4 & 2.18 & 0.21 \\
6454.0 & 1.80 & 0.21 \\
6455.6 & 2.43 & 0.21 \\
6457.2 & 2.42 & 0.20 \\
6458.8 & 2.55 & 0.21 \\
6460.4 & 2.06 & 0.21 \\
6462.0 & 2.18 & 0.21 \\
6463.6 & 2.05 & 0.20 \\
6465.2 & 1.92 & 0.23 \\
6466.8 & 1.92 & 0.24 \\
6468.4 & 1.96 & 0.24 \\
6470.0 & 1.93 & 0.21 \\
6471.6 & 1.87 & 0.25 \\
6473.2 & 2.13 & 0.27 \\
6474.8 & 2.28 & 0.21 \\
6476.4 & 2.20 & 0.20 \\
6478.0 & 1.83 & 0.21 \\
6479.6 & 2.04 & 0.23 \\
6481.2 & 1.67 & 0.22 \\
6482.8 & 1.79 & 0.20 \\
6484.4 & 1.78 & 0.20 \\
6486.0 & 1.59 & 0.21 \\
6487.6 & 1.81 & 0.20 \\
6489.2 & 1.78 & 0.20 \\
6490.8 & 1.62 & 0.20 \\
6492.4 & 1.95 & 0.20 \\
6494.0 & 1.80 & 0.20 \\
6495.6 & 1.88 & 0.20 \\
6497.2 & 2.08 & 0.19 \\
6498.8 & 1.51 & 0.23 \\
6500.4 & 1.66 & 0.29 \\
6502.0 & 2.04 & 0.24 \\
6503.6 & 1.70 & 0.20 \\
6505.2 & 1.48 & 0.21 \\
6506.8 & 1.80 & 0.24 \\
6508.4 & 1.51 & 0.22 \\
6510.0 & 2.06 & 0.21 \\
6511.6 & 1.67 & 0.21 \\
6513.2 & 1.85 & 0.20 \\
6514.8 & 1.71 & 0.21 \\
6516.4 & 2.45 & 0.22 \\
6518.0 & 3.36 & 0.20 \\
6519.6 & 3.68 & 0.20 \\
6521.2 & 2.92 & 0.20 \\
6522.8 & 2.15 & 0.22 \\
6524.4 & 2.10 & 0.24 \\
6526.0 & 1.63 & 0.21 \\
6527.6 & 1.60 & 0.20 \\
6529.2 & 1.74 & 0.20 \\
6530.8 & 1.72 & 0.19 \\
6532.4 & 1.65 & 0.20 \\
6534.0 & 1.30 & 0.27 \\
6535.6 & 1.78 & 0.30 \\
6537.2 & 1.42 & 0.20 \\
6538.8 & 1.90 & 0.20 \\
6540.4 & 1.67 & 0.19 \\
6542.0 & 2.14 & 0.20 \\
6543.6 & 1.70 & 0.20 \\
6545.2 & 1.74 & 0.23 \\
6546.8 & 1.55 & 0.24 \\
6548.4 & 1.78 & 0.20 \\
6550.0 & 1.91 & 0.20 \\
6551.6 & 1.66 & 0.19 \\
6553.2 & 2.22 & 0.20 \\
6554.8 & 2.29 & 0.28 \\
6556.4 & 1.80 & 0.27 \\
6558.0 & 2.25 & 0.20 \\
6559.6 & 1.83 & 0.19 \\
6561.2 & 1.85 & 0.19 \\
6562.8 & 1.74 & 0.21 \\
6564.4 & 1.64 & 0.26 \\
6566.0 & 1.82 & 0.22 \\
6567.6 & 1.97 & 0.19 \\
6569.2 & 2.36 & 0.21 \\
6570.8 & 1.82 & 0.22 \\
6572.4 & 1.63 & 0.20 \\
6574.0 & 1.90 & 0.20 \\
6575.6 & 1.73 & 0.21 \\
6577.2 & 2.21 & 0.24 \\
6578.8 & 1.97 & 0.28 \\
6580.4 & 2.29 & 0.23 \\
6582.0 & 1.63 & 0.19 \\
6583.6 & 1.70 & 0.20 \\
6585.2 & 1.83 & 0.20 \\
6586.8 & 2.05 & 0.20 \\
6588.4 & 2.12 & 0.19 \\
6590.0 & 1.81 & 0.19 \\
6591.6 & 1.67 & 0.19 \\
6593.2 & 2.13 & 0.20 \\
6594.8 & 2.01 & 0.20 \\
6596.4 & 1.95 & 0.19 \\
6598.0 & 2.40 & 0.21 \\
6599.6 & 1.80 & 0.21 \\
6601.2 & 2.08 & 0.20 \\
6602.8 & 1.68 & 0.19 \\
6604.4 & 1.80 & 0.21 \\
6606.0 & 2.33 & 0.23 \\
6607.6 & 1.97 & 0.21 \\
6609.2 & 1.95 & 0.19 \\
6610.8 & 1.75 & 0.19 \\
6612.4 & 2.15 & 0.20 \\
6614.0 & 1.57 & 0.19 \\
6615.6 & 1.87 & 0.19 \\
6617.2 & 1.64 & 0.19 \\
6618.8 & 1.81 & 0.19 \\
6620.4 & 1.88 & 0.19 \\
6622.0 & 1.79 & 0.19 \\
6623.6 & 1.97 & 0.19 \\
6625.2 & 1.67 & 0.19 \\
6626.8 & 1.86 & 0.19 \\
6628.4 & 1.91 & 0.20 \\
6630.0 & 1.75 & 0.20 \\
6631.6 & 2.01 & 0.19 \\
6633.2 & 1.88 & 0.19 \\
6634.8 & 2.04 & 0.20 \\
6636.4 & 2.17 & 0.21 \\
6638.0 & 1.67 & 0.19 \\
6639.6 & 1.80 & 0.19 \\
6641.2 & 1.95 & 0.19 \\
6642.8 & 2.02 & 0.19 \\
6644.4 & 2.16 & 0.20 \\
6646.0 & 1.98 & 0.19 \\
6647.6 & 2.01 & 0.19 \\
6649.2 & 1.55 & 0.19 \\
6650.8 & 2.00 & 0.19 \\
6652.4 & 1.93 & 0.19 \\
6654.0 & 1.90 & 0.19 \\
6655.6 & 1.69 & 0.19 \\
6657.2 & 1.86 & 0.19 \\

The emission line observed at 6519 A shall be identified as [O III]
